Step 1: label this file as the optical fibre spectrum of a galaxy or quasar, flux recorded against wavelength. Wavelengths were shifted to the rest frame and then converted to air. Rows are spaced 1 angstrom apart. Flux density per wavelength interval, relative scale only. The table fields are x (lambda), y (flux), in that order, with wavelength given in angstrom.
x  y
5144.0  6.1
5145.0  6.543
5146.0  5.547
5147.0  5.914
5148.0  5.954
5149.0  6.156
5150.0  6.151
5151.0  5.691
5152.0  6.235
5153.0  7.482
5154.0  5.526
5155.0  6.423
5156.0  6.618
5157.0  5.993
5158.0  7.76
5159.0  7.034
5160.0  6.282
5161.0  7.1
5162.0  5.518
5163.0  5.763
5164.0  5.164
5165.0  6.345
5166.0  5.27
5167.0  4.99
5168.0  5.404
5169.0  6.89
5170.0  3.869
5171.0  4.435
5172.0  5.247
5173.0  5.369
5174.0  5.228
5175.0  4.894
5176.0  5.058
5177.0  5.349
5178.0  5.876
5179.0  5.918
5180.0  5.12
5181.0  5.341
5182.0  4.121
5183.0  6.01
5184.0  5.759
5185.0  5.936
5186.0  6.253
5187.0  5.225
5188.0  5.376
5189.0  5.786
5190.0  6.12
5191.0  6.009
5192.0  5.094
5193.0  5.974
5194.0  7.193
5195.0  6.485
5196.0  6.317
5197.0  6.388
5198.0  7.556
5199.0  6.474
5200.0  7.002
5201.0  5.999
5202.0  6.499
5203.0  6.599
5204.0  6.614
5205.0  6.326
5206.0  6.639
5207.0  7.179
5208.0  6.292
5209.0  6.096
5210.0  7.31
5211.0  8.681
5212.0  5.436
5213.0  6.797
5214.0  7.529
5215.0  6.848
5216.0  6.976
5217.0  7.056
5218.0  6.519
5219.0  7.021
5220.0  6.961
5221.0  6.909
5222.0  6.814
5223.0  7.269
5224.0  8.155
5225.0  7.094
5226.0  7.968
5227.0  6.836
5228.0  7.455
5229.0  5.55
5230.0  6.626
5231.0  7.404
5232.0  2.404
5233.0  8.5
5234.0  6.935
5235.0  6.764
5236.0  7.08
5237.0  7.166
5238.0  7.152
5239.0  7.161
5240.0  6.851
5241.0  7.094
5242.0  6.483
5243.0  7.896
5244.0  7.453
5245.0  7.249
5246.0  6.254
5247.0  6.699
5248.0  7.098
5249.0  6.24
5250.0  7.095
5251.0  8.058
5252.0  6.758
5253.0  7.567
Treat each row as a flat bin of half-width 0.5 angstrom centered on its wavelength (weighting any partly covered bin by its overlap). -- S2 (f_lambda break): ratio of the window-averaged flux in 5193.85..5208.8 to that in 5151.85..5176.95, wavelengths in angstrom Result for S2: 1.14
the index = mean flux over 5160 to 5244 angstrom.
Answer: 6.32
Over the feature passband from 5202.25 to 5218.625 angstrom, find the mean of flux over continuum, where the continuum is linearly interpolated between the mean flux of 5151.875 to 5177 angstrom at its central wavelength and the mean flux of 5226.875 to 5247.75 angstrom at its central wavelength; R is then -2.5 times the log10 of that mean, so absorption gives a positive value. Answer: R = -0.06 mag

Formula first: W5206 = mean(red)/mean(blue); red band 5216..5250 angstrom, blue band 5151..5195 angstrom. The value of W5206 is 1.20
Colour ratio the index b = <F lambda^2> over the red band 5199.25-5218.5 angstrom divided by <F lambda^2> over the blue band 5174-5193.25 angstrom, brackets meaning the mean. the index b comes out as 1.2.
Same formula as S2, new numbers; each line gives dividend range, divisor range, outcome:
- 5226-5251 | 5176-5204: 1.15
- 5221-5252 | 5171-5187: 1.29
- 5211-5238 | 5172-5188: 1.27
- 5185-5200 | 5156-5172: 1.05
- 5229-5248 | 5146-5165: 1.09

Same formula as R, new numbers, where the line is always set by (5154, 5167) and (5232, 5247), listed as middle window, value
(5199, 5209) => 0.01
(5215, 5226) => -0.05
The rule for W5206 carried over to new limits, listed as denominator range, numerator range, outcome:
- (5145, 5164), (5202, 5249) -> 1.10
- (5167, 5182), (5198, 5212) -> 1.28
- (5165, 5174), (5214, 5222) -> 1.32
